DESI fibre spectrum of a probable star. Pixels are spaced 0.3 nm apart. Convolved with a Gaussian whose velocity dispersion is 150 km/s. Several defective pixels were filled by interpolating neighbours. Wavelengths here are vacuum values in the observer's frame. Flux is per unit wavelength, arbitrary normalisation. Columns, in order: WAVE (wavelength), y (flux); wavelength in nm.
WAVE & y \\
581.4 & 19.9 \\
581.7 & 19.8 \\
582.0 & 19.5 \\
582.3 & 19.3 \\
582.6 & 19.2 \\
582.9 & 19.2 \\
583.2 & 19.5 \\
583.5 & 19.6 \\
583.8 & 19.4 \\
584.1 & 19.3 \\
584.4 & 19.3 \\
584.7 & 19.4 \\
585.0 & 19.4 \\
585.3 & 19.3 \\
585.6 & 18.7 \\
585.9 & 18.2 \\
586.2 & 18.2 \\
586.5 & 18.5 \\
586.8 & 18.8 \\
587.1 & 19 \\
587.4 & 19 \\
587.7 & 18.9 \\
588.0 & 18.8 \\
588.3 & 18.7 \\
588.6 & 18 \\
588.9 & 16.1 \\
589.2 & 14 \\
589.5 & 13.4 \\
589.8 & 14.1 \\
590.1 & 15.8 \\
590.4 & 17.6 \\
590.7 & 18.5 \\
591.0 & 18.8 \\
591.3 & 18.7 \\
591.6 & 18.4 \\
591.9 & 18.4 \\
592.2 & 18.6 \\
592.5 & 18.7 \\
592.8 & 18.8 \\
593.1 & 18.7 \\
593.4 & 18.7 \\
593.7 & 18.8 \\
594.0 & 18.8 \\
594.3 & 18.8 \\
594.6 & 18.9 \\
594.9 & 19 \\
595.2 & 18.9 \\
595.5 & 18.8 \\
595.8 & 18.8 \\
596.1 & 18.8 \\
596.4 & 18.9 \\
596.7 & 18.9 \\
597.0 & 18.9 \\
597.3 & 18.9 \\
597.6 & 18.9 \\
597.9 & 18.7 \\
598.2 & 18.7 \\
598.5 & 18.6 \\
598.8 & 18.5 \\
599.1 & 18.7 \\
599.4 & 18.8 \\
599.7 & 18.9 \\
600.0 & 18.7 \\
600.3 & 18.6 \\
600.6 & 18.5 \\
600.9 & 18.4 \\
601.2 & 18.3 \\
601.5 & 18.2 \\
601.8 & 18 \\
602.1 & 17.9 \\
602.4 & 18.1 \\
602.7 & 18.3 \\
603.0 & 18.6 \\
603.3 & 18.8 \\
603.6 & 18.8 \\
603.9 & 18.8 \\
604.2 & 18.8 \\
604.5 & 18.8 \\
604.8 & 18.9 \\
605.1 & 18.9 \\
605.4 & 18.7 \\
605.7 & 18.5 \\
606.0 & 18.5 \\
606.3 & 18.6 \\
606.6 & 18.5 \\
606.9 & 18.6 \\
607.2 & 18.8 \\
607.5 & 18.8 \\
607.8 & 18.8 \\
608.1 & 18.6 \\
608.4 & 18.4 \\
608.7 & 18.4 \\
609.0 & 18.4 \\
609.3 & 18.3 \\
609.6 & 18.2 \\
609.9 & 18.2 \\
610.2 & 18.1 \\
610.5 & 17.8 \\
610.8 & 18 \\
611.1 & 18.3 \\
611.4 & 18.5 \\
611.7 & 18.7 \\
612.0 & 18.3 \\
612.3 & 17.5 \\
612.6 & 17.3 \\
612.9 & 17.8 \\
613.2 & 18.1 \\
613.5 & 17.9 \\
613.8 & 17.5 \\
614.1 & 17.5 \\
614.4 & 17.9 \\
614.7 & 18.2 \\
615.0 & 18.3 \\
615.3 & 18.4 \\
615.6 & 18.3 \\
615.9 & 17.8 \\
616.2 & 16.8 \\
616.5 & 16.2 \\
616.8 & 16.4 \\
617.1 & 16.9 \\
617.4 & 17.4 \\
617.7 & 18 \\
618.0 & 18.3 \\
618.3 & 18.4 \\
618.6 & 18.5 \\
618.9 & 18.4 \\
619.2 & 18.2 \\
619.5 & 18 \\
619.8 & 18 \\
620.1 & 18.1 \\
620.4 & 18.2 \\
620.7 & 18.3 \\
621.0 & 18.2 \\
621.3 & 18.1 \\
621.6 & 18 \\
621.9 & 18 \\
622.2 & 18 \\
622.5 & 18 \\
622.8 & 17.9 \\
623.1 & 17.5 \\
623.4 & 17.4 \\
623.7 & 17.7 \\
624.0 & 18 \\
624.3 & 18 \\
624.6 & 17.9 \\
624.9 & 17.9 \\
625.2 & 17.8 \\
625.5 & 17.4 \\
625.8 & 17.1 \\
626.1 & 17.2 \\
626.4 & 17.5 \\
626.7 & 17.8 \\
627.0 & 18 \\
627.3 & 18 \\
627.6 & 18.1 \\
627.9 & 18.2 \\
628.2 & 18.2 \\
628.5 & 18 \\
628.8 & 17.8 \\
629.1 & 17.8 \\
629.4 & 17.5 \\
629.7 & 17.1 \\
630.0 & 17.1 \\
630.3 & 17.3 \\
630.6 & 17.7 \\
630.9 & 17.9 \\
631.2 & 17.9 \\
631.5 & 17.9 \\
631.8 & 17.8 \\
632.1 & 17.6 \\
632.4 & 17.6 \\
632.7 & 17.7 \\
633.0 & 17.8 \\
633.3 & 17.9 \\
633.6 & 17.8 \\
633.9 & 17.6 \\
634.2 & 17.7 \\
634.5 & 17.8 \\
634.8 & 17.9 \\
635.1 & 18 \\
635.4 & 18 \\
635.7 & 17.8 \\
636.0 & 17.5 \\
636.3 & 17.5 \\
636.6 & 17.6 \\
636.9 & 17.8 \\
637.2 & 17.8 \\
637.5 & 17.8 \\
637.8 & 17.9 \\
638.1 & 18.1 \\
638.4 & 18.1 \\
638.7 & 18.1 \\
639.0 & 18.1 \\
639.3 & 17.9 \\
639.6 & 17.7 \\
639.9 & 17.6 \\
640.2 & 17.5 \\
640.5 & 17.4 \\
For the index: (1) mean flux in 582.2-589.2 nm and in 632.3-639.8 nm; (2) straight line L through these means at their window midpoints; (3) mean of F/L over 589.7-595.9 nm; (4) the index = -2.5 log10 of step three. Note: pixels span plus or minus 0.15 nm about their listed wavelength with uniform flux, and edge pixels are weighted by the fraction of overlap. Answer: 0.02 mag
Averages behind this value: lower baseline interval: 18.8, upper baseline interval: 17.8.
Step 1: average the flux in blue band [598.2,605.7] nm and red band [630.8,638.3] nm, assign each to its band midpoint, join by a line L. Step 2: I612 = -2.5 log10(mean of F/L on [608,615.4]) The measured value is 0.01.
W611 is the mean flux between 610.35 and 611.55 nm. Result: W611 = 18.2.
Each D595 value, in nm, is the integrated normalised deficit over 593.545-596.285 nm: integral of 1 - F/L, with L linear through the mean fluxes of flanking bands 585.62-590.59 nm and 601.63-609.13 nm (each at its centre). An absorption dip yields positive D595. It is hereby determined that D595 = -0.154 nm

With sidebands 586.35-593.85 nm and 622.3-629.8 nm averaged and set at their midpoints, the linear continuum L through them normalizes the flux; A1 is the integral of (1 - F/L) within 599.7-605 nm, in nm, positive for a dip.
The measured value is -0.21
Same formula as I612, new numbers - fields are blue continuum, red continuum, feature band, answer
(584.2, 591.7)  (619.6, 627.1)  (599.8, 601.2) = -0.039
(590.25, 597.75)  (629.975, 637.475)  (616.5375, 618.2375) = 0.047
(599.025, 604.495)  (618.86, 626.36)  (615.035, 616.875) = 0.041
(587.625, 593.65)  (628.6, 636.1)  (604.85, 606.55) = -0.061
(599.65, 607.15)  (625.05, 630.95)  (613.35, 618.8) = 0.023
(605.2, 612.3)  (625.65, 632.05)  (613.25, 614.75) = 0.026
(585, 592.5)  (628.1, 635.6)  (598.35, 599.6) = -0.051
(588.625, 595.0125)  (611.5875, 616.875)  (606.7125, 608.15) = -0.060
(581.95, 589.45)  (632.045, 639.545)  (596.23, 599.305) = -0.021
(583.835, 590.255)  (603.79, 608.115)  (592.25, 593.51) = -0.034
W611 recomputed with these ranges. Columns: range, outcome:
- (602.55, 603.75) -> 18.6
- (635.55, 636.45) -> 17.6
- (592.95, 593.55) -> 18.7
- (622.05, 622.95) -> 18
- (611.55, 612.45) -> 18.2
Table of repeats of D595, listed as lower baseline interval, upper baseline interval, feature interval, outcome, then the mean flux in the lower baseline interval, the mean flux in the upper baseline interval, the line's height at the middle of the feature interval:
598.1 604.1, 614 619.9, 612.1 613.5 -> 0.020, 18.5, 17.8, 18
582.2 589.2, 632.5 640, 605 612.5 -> -0.032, 18.8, 17.8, 18.3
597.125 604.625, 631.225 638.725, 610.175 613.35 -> 0.051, 18.6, 17.8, 18.3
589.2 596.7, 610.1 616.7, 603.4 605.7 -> -0.107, 18.1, 17.9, 18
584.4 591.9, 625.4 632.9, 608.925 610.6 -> -0.036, 17.9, 17.7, 17.8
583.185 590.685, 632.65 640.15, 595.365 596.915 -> -0.074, 18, 17.8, 18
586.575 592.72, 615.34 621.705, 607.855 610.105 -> -0.075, 17.6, 17.8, 17.8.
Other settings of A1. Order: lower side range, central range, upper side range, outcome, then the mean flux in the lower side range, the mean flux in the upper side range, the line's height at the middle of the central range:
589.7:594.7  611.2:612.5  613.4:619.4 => -0.027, 18.2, 17.8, 17.9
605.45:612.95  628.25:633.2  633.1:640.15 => 0.072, 18.3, 17.8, 17.9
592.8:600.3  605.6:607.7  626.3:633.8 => -0.016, 18.8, 17.8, 18.5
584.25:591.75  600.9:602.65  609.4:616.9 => -0.026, 17.9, 17.9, 17.9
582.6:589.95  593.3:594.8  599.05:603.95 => -0.037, 18.2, 18.5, 18.4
